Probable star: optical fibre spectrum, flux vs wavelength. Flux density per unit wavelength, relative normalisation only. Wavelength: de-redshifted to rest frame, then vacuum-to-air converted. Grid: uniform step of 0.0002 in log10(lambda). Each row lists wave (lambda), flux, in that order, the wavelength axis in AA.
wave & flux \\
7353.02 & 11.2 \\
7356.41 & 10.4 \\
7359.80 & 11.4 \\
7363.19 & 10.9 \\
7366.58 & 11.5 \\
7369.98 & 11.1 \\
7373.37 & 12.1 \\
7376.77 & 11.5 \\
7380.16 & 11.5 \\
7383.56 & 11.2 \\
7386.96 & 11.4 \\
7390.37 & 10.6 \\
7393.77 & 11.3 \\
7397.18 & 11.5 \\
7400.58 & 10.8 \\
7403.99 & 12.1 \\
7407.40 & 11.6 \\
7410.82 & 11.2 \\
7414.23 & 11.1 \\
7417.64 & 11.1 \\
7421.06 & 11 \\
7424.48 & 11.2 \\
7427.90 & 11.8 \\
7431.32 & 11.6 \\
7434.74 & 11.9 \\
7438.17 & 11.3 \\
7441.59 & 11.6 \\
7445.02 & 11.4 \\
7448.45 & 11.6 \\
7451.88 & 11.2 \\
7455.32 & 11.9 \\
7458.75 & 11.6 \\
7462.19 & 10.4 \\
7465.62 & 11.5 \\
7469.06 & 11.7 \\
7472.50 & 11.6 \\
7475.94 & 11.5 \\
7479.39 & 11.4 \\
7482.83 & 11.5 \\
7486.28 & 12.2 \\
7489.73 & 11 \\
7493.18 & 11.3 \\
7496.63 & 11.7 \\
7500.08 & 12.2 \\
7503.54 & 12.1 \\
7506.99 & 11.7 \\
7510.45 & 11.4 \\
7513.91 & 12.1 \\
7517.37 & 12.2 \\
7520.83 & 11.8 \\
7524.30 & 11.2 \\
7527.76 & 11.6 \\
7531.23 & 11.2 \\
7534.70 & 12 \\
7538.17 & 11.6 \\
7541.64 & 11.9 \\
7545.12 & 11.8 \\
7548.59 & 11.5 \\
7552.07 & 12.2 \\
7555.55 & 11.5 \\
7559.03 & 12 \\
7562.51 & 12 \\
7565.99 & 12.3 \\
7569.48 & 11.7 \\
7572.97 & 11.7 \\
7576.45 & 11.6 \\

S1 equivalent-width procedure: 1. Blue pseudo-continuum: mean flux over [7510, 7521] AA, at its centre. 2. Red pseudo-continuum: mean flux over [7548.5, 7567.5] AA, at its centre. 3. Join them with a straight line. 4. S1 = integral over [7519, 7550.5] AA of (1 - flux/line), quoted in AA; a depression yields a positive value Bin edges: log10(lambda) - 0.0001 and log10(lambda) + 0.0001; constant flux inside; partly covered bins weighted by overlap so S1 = 0.8 AA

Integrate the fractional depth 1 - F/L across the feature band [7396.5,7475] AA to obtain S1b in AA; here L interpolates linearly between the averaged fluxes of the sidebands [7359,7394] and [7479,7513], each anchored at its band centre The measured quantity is 0.5 AA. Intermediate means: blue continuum 11.3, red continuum 11.7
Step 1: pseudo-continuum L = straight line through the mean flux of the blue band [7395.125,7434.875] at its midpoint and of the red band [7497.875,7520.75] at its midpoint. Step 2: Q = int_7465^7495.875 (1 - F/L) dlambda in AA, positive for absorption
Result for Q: 0.6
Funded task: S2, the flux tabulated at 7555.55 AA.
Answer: 11.5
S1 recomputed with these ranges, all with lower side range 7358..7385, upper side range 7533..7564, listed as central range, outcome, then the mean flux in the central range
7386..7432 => 0.8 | 11.3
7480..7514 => 0.0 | 11.7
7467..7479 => 0.1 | 11.6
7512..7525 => -0.1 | 11.9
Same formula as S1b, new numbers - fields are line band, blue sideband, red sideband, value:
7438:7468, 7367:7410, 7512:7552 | 0.4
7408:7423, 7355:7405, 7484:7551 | 0.3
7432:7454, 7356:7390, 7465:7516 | 0.0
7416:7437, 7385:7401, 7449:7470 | -0.3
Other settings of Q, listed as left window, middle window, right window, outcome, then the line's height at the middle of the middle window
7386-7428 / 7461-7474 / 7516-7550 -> 0.1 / 11.5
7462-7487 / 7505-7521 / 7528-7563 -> -0.3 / 11.6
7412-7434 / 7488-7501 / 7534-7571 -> 0.1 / 11.6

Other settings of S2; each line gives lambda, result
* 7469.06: 11.7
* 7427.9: 11.8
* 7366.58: 11.5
